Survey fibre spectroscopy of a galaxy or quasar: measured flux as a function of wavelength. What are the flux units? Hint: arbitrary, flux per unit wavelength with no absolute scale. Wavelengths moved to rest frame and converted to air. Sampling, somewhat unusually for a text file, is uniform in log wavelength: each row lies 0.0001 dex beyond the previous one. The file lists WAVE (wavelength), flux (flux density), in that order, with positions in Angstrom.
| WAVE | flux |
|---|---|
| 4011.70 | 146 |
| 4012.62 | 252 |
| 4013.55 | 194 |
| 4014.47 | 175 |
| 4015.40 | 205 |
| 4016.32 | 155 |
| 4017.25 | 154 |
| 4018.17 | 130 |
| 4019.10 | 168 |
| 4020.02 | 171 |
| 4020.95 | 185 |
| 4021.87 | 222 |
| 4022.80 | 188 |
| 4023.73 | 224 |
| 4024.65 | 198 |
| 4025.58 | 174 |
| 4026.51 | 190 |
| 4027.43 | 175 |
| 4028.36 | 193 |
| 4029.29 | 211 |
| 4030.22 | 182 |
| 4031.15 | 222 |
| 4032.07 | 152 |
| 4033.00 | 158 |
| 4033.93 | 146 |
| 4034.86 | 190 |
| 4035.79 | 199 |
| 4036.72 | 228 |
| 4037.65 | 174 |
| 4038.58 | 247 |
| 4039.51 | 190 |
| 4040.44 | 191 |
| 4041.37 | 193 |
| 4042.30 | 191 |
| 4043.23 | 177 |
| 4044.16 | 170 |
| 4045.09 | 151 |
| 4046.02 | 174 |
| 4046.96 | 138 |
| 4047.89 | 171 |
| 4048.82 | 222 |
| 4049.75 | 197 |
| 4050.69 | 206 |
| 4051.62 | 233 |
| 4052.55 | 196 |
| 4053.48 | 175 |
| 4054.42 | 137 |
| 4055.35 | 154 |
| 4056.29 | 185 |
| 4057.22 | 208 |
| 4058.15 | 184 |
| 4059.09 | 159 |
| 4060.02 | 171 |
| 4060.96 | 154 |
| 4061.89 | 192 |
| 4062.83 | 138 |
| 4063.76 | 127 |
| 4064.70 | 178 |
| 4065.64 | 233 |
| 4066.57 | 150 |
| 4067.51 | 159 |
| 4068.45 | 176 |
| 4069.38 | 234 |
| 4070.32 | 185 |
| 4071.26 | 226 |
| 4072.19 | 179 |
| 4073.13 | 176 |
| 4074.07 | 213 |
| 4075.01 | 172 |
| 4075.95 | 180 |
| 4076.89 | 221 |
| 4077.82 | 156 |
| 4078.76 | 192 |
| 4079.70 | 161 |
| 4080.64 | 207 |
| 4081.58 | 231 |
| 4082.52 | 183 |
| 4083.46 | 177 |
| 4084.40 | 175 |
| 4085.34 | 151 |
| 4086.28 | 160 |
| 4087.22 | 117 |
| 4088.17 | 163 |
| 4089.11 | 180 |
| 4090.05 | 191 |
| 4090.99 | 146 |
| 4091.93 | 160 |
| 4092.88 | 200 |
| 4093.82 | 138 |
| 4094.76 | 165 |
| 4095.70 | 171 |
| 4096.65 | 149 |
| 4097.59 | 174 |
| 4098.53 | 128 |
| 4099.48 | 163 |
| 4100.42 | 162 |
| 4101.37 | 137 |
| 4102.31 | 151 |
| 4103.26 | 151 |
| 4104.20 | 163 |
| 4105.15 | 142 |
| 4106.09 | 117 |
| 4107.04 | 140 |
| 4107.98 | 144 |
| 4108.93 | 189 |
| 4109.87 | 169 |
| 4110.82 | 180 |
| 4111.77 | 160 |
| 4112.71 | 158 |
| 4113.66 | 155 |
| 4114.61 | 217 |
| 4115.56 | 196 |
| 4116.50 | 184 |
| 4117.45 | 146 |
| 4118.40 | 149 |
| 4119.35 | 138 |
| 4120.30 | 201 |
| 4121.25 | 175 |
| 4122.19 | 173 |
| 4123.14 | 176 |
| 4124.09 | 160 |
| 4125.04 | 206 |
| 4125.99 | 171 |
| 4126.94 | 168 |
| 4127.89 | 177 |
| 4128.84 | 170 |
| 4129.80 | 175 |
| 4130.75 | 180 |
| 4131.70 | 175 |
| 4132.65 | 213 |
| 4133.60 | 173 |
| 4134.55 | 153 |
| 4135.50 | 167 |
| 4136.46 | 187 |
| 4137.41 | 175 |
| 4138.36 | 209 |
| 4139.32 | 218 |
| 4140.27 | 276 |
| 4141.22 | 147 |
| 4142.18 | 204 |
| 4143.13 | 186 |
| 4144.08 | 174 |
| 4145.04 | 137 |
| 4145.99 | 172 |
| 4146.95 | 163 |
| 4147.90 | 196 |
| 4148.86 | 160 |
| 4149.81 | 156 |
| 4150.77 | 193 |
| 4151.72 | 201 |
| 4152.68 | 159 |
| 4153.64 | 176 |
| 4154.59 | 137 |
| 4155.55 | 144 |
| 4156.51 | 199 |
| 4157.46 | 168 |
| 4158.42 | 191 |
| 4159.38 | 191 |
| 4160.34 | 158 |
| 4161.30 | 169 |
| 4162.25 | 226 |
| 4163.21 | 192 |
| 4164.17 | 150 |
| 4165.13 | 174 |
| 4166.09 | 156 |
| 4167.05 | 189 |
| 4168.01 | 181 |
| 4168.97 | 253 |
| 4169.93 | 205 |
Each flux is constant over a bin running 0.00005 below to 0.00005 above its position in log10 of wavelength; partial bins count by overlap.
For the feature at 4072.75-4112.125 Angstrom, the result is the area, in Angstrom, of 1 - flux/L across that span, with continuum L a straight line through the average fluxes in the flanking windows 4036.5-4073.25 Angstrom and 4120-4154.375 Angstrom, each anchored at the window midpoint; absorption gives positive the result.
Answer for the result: 3.2 Angstrom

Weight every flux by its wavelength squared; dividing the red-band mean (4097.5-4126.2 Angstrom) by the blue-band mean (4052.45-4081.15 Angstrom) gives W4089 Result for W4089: 0.93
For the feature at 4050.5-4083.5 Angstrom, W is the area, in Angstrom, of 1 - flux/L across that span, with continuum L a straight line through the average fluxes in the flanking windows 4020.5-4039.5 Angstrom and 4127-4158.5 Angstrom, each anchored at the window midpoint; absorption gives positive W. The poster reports 0.8 Angstrom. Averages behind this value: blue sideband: 193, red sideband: 179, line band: 183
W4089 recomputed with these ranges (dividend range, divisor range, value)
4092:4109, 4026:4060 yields 0.86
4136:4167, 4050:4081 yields 1.03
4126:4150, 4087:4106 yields 1.17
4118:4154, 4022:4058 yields 1.00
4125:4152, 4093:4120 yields 1.16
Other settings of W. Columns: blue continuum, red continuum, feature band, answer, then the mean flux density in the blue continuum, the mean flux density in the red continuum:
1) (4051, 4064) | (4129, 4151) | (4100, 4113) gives 1.75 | 174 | 182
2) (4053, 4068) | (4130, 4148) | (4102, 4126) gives 1.82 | 169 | 184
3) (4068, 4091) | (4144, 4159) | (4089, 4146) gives 1.75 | 183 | 170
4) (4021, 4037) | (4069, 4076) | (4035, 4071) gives 1.94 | 191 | 196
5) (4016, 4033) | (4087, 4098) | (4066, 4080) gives -1.40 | 183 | 164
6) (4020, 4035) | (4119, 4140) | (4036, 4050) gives -0.09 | 187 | 180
